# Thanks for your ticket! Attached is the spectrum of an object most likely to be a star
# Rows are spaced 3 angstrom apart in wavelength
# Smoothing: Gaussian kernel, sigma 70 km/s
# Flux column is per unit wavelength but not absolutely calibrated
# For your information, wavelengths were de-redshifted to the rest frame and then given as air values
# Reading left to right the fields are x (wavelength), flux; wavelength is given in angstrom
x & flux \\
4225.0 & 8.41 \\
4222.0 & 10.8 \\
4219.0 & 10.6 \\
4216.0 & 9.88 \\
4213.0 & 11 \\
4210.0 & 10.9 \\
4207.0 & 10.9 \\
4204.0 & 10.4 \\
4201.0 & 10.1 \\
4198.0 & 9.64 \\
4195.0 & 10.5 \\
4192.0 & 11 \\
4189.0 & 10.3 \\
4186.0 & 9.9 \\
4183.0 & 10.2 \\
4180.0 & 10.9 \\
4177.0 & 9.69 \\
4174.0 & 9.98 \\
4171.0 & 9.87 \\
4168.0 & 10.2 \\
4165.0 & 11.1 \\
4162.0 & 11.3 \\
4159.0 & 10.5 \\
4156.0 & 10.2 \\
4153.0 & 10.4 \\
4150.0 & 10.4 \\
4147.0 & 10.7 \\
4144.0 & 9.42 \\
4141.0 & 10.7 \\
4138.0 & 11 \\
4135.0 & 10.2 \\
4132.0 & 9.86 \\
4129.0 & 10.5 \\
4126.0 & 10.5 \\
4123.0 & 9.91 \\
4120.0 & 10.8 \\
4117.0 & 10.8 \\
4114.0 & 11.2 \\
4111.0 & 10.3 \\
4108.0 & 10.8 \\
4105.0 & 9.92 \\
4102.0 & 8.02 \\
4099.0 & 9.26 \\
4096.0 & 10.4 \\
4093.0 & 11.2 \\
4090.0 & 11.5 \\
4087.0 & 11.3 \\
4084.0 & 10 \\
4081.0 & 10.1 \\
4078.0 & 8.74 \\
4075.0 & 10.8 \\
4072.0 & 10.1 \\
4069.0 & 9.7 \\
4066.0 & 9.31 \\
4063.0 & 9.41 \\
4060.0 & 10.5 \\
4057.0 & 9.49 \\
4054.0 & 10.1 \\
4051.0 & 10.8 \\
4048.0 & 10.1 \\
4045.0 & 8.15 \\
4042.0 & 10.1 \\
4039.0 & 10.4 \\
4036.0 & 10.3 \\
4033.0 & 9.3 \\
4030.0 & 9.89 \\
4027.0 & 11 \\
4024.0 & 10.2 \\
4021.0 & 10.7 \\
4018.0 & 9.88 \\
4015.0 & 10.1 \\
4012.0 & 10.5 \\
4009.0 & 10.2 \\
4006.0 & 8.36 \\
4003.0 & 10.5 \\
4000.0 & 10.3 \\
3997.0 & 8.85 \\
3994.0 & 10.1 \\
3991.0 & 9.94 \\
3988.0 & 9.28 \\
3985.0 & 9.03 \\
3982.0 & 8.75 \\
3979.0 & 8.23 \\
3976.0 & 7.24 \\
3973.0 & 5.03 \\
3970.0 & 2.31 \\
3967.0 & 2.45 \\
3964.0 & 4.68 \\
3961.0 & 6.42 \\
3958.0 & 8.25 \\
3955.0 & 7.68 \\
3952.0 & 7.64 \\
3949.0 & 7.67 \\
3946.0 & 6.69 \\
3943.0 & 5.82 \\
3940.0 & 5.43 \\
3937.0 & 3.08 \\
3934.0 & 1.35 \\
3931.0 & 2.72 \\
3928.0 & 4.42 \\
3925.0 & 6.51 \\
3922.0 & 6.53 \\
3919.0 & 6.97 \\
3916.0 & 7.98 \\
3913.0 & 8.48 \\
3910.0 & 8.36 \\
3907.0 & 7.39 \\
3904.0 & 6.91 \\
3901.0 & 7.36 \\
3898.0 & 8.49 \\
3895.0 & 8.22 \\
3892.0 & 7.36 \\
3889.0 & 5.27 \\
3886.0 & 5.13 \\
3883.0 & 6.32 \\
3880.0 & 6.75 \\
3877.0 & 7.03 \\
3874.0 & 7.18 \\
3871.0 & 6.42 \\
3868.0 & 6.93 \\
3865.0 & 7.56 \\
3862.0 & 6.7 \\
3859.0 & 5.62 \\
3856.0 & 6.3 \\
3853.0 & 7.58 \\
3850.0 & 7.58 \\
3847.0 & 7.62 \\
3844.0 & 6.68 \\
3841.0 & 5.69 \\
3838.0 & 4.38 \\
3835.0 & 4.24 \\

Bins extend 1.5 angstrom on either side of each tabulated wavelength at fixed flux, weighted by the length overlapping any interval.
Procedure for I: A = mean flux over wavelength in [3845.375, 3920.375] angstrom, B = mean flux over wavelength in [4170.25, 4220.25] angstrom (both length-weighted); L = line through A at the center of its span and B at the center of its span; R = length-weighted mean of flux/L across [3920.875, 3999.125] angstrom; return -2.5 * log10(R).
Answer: 0.23 mag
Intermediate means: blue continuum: 7.1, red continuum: 10.3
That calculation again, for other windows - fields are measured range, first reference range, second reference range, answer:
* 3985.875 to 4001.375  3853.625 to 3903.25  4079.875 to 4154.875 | -0.14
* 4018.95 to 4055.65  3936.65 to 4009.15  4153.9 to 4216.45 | -0.21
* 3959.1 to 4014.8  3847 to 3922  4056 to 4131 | 0.09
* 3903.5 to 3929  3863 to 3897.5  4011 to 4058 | 0.06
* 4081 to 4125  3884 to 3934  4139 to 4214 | -0.11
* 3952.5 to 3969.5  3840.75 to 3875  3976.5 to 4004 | 0.45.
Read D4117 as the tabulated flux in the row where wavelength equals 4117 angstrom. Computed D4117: 10.8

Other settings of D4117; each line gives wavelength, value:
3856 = 6.3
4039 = 10.4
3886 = 5.13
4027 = 11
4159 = 10.5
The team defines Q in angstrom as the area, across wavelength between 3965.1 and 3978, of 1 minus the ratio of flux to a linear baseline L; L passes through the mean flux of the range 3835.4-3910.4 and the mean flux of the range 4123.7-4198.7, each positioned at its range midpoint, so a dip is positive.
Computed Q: 5.8 angstrom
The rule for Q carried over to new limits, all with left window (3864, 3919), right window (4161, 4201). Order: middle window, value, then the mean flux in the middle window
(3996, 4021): -4.3 angstrom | 9.91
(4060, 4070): -0.6 angstrom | 9.62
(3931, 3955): 7.4 angstrom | 5.36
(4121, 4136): -0.7 angstrom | 10.2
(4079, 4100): -2.7 angstrom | 10.5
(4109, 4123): -1.5 angstrom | 10.7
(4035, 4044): -1.4 angstrom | 10.1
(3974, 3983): 0.3 angstrom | 7.87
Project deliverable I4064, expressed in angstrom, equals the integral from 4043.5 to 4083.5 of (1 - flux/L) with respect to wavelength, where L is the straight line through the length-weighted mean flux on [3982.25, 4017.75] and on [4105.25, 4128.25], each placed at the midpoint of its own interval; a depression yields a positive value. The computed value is 1.5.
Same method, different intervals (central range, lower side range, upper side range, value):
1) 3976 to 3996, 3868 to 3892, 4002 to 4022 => 0.5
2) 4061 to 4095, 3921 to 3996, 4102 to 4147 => -3.6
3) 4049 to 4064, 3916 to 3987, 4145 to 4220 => -4.0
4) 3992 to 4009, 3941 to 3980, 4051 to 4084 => -4.9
